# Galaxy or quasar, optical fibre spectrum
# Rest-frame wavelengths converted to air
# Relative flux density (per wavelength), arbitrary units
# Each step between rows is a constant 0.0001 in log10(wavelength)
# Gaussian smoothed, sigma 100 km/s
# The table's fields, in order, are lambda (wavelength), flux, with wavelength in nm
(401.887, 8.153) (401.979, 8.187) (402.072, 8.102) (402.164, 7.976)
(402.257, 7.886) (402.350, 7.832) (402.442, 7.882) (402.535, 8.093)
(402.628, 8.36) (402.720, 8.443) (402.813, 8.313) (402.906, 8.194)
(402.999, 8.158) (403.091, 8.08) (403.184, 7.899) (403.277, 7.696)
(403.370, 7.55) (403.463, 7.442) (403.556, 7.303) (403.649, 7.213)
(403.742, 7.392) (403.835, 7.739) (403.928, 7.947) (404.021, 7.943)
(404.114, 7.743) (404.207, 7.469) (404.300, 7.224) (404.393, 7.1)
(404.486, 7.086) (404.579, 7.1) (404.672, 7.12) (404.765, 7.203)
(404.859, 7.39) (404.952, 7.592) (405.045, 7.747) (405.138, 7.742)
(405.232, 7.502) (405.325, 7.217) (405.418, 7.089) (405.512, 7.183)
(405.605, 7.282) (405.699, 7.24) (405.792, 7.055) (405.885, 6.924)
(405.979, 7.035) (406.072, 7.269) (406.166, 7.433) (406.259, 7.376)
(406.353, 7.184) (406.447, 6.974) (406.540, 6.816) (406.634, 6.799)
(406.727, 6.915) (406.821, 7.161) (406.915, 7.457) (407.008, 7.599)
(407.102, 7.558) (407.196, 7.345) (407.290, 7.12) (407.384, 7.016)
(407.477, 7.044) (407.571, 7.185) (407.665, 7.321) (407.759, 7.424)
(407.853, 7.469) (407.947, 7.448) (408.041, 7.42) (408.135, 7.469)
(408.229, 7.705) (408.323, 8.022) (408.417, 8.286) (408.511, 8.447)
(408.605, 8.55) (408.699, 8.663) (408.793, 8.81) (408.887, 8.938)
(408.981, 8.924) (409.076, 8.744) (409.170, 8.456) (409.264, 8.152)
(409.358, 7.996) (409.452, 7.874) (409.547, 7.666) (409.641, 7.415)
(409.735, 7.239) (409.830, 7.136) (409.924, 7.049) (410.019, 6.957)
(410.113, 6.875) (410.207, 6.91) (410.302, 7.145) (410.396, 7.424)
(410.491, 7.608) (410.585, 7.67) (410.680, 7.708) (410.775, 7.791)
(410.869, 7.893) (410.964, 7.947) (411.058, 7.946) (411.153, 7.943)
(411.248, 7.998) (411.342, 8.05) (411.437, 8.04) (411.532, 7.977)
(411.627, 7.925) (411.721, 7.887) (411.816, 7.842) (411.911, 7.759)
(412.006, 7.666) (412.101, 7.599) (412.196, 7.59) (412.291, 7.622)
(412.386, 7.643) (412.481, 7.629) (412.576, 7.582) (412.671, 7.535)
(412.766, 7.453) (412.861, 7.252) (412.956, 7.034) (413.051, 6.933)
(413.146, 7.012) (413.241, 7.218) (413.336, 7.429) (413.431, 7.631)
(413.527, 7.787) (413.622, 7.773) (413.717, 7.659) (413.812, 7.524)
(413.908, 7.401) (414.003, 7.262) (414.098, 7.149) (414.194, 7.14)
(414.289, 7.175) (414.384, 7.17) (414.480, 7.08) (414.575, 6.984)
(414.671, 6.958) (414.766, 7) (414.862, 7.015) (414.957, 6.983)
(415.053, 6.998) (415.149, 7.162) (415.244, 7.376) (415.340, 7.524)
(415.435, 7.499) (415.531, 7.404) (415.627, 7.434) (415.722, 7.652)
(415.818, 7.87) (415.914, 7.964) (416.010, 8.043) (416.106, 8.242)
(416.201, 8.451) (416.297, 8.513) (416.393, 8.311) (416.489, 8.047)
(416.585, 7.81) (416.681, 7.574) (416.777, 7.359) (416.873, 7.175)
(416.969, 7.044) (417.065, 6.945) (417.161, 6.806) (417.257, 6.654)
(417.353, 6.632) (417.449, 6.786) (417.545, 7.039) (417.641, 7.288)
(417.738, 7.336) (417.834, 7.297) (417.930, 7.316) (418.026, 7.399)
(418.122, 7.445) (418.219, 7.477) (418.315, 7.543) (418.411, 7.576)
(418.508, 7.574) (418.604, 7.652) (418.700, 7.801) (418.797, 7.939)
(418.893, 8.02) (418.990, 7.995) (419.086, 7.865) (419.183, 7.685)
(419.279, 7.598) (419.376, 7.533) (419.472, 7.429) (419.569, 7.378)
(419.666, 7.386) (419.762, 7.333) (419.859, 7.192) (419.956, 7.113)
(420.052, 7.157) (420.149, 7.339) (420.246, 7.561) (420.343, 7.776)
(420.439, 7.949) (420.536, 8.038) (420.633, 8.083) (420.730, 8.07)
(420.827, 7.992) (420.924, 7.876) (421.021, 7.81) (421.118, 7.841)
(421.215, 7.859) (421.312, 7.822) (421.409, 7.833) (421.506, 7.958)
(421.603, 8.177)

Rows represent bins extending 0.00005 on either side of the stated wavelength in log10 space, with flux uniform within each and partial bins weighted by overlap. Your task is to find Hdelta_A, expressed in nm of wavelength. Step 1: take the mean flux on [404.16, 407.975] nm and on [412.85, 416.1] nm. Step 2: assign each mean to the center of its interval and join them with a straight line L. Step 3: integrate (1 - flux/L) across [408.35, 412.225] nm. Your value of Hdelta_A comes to -0.30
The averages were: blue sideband 7.25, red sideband 7.35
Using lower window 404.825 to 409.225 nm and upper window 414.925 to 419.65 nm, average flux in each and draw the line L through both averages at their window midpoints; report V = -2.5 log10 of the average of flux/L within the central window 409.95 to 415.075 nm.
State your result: 0.01 mag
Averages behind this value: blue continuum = 7.56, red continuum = 7.52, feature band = 7.47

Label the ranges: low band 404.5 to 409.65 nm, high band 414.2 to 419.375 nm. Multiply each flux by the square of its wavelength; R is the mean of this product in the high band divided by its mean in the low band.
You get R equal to 1.03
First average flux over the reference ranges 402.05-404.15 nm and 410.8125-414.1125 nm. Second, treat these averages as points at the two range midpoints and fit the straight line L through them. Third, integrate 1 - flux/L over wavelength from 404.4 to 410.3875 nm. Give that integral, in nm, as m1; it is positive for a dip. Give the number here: 0.20 nm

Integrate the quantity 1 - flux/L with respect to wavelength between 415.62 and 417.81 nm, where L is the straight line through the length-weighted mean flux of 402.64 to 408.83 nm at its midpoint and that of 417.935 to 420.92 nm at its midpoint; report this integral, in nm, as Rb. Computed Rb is 0.02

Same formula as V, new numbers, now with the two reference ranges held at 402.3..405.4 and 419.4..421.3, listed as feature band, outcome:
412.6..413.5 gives 0.051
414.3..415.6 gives 0.070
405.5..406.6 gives 0.075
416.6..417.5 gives 0.091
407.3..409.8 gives -0.034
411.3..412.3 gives -0.023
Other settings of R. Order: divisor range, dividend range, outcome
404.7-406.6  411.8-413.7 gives 1.07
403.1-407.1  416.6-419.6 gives 1.07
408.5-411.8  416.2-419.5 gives 0.99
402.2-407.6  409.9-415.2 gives 1.04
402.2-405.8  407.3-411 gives 1.04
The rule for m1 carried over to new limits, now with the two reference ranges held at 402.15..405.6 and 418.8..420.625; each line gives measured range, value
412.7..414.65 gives 0.08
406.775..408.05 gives 0.05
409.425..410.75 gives 0.05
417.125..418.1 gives 0.07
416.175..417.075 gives -0.02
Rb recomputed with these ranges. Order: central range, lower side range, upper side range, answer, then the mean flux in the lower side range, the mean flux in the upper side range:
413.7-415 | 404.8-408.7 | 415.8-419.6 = 0.06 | 7.4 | 7.56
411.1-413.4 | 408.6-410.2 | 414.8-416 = 0.02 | 7.93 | 7.42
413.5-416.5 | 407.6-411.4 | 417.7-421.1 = 0.08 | 7.81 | 7.62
